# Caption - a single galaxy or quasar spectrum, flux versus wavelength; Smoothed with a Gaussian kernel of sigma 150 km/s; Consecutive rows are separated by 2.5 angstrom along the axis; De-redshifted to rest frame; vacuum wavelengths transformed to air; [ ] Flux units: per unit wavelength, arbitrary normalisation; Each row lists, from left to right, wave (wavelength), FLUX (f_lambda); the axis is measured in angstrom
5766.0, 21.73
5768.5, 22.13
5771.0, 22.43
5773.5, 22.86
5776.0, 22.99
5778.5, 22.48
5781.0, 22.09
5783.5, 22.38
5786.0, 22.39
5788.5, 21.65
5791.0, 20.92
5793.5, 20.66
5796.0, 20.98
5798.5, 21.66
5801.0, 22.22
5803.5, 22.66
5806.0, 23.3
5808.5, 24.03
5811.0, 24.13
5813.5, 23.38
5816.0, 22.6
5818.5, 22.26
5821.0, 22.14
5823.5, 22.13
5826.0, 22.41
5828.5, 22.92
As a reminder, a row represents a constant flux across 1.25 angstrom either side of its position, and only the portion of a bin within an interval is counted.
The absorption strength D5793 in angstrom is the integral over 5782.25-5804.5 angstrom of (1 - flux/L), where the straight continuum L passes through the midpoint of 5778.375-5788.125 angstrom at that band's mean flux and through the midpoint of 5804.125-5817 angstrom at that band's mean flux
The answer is 1.0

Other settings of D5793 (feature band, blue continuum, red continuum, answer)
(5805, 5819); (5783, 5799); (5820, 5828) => -0.9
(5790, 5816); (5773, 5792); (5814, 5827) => -0.1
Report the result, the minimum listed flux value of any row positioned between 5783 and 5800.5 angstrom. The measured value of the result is 20.66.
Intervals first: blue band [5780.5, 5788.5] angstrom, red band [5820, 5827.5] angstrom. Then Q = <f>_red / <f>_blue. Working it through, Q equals 1.00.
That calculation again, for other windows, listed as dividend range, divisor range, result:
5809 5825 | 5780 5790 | 1.03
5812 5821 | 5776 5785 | 1.01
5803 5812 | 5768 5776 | 1.04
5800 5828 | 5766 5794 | 1.03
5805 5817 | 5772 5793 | 1.06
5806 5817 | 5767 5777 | 1.04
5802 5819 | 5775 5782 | 1.03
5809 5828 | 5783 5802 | 1.06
